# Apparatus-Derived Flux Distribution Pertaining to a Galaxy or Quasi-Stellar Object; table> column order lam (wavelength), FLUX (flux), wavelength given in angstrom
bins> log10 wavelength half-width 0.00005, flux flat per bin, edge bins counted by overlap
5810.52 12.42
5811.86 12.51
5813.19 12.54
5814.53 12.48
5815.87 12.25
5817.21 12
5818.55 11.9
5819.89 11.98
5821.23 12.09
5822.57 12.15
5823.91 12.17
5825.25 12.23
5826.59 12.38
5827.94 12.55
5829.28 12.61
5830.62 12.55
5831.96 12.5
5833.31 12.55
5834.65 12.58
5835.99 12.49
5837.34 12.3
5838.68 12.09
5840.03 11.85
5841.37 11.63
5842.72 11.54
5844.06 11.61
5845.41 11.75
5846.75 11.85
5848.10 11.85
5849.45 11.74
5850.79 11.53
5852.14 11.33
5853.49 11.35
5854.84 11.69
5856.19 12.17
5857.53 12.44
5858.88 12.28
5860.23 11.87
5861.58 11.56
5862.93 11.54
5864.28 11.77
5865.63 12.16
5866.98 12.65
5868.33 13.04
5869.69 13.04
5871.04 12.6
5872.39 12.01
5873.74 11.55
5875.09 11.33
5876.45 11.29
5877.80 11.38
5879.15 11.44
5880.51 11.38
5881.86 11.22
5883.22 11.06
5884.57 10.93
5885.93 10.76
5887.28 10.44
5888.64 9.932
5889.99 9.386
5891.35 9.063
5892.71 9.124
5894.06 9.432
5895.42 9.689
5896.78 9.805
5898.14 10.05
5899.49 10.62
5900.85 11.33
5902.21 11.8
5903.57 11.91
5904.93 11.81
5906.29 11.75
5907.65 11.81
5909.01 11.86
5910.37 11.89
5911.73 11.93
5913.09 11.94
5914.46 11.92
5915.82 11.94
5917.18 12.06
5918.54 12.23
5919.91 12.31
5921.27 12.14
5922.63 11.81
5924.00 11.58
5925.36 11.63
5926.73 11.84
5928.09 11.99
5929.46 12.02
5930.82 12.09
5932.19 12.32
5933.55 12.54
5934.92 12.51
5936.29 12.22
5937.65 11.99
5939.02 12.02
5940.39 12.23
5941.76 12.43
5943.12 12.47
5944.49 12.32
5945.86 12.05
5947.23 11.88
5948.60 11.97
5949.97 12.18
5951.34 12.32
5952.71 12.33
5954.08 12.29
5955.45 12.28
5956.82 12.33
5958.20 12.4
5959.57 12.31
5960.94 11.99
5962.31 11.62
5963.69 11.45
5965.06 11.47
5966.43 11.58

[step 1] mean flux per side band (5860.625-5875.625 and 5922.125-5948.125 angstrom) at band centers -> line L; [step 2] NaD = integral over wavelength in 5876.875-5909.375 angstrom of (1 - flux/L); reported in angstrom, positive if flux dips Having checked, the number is 3.7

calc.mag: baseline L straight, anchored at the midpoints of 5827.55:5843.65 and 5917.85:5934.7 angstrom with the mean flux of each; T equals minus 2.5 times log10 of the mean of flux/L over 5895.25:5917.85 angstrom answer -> 0.06 mag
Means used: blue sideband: 12.3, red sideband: 12.1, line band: 11.5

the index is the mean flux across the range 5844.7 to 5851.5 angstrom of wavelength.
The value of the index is 11.7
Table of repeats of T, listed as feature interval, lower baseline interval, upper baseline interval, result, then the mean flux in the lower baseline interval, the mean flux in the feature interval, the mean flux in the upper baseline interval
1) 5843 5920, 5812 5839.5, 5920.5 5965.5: 0.07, 12.3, 11.4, 12.1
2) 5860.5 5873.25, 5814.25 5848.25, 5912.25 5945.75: -0.01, 12.2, 12.2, 12.1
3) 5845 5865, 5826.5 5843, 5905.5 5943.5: 0.04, 12.3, 11.8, 12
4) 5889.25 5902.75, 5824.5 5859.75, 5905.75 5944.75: 0.20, 12.1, 10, 12.1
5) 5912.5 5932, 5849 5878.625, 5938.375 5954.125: 0.01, 11.9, 12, 12.2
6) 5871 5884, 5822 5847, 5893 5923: 0.03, 12.2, 11.5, 11.4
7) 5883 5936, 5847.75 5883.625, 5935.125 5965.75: 0.06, 11.8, 11.3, 12.1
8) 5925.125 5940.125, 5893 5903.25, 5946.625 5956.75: -0.05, 10.4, 12.1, 12.2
